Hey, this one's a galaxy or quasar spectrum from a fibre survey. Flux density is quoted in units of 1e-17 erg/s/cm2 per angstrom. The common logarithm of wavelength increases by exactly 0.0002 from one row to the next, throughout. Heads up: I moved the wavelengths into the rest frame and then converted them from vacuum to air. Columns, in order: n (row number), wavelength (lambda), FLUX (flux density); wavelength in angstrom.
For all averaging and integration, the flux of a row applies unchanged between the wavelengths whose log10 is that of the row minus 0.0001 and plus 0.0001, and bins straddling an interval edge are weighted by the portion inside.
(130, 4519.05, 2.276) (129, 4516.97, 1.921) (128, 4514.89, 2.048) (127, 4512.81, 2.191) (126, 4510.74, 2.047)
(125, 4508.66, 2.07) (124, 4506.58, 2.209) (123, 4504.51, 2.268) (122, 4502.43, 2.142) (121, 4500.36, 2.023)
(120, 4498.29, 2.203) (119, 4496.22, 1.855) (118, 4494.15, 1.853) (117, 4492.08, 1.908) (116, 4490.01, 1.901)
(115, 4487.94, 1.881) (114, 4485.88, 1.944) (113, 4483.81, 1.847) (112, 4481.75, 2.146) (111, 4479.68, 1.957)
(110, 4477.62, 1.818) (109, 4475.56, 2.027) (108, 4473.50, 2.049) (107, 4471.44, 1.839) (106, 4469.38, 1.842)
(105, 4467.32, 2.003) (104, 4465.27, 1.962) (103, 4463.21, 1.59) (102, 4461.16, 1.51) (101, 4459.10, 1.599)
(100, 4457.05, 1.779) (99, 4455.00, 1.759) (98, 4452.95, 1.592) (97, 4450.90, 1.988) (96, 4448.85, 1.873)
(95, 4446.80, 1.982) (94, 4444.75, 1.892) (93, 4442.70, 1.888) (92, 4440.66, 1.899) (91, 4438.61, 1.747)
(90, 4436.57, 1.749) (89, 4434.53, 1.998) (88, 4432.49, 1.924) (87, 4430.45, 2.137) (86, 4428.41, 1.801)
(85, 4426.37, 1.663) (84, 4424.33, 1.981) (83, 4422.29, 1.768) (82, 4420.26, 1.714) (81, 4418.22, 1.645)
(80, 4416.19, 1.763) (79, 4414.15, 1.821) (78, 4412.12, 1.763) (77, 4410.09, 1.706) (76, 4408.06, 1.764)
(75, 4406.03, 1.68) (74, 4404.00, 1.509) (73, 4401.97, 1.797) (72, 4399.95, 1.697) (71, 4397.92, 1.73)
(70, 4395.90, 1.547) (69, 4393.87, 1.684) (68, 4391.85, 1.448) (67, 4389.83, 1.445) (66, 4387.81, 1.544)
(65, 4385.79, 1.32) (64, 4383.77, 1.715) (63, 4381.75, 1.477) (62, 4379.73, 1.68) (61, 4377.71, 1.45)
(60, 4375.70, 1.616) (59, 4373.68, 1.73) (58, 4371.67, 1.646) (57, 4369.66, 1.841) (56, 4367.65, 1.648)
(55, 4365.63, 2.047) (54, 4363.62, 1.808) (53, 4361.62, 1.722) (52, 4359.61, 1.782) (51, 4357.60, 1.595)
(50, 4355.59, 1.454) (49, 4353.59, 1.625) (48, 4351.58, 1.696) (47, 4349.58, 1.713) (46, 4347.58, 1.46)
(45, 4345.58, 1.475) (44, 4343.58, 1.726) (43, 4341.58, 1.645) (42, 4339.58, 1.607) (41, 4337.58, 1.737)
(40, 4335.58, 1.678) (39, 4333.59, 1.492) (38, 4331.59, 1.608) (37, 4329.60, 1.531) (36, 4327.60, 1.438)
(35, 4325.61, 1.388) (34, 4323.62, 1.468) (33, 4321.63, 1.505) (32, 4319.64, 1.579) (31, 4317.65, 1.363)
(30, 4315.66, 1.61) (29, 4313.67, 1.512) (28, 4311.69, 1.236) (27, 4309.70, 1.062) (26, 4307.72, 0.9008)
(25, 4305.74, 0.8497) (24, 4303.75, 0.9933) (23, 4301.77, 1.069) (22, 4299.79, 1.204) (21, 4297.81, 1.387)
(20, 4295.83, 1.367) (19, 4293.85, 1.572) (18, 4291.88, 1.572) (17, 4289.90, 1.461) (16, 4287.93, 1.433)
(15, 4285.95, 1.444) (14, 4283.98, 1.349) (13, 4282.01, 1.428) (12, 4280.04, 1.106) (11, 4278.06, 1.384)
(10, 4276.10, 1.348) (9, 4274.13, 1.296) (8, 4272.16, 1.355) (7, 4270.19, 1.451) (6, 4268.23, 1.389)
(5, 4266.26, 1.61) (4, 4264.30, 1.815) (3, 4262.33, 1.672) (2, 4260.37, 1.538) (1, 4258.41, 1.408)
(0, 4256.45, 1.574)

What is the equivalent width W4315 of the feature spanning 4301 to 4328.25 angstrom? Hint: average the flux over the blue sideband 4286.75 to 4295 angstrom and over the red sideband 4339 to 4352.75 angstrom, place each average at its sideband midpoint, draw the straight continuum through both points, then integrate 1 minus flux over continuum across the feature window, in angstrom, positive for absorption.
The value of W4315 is 4.77 angstrom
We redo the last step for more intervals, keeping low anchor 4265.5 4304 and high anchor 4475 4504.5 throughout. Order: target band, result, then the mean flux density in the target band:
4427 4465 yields 0.50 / 1.82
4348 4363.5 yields -0.78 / 1.66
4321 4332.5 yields 0.02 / 1.49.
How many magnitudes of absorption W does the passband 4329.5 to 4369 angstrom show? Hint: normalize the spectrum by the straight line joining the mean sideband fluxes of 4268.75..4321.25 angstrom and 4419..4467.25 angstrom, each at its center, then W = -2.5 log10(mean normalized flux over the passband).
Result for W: -0.10 mag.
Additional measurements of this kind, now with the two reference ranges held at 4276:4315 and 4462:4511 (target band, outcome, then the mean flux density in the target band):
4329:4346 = -0.13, 1.62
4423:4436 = -0.08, 1.91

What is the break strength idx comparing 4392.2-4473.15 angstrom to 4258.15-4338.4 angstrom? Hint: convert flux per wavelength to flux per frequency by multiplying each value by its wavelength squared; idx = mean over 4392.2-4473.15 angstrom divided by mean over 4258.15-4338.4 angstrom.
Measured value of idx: 1.35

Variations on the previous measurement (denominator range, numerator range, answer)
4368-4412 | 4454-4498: 1.20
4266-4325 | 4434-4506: 1.53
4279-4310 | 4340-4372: 1.37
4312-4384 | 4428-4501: 1.23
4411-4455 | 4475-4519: 1.13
